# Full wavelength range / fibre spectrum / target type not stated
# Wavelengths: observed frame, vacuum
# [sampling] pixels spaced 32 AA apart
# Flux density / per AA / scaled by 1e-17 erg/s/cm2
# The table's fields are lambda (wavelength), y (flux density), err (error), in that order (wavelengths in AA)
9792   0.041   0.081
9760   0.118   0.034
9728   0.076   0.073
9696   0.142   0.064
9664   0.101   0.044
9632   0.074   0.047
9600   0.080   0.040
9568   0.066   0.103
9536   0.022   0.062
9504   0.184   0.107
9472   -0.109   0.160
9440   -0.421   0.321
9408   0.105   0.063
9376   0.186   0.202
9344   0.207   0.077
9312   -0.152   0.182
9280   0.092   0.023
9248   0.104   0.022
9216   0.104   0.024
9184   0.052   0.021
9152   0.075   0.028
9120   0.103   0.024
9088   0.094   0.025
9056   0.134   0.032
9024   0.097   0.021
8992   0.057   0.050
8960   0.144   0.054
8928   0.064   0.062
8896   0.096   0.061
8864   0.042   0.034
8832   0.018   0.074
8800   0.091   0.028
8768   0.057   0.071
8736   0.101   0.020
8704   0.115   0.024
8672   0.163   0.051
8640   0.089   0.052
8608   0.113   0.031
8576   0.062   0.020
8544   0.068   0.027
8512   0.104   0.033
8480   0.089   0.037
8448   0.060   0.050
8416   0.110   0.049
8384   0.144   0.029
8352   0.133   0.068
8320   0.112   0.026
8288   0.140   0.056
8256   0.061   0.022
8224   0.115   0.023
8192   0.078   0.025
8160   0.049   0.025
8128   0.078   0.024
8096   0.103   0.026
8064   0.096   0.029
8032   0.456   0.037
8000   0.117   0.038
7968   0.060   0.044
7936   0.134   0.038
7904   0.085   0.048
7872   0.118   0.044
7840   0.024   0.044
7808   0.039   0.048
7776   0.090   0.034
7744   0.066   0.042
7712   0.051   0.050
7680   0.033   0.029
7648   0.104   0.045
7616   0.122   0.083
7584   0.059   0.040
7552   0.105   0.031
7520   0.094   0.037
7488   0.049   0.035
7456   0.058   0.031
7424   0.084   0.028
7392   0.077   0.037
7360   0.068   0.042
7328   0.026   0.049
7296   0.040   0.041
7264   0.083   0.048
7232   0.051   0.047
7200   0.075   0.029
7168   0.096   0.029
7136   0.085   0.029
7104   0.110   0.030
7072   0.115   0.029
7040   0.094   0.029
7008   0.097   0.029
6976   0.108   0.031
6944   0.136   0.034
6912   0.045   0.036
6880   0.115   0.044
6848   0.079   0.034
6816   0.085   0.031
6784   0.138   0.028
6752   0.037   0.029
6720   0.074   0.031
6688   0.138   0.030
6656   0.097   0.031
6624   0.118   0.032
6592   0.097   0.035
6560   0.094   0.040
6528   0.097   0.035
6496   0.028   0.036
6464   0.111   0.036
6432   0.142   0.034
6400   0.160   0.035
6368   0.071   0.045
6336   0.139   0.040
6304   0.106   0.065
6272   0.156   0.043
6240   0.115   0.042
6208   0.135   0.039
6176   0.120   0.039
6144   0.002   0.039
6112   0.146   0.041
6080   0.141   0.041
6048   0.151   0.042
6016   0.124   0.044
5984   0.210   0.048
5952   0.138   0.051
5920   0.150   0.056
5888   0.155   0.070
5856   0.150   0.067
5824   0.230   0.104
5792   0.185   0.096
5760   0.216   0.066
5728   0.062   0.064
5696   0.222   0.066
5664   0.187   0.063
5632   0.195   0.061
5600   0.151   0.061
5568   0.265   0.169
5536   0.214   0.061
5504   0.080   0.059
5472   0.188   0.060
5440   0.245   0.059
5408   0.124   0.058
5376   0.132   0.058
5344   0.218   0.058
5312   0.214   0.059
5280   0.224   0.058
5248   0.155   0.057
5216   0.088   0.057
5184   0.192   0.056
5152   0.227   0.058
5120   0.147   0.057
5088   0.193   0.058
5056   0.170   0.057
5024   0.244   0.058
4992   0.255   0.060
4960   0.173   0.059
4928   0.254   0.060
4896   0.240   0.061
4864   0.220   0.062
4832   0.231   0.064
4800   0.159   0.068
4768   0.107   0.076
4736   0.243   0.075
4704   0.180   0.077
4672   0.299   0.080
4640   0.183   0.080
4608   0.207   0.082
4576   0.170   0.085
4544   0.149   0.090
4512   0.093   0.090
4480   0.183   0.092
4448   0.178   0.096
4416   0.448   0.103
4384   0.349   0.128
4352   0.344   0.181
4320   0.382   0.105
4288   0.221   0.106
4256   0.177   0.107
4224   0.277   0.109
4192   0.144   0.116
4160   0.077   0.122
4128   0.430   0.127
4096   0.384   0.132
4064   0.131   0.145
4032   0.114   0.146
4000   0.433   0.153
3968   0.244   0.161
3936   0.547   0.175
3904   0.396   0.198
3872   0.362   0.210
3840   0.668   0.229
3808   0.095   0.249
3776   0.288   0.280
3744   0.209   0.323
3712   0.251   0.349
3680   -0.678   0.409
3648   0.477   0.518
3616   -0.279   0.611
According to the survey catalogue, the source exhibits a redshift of 1.16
